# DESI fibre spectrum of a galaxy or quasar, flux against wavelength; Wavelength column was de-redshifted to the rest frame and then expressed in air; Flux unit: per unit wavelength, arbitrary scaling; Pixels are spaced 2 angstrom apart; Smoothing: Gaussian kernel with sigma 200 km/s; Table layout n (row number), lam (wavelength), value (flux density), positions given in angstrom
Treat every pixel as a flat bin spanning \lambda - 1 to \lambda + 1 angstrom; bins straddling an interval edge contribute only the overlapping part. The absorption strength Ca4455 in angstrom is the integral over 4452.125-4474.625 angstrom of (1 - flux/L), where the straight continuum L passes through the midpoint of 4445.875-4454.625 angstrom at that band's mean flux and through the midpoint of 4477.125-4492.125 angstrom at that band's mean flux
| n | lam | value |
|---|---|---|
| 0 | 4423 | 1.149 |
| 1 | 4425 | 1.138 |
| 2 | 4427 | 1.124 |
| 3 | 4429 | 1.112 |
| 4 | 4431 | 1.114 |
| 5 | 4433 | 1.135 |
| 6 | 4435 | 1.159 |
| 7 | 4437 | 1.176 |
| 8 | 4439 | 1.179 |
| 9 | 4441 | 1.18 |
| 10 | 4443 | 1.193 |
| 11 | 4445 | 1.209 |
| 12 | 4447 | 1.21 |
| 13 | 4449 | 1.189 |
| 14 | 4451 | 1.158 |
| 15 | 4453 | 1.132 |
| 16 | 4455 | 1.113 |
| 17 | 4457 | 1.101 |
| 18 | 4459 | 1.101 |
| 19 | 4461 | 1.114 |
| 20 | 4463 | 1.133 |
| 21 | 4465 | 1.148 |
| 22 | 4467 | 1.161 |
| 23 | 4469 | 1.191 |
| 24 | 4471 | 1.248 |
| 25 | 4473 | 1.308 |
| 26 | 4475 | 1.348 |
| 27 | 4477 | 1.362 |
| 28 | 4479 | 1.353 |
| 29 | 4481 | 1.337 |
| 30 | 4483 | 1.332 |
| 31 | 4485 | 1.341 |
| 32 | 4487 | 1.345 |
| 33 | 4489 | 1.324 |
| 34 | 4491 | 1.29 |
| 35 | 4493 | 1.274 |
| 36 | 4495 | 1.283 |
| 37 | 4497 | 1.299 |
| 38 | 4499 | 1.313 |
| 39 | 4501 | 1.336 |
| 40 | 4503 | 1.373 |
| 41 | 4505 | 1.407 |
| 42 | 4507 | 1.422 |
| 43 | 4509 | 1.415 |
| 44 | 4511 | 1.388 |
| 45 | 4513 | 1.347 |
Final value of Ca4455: 1.2 angstrom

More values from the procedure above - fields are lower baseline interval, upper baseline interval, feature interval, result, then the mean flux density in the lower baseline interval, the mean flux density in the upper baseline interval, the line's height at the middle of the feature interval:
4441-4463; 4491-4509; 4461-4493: -0.6 angstrom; 1.15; 1.34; 1.25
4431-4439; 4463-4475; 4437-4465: 0.6 angstrom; 1.15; 1.22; 1.18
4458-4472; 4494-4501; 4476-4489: -1.1 angstrom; 1.16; 1.3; 1.24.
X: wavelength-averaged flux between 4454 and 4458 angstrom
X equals 1.11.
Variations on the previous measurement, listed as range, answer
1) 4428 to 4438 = 1.14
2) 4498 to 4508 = 1.37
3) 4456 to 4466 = 1.12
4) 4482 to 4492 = 1.33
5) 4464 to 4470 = 1.17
